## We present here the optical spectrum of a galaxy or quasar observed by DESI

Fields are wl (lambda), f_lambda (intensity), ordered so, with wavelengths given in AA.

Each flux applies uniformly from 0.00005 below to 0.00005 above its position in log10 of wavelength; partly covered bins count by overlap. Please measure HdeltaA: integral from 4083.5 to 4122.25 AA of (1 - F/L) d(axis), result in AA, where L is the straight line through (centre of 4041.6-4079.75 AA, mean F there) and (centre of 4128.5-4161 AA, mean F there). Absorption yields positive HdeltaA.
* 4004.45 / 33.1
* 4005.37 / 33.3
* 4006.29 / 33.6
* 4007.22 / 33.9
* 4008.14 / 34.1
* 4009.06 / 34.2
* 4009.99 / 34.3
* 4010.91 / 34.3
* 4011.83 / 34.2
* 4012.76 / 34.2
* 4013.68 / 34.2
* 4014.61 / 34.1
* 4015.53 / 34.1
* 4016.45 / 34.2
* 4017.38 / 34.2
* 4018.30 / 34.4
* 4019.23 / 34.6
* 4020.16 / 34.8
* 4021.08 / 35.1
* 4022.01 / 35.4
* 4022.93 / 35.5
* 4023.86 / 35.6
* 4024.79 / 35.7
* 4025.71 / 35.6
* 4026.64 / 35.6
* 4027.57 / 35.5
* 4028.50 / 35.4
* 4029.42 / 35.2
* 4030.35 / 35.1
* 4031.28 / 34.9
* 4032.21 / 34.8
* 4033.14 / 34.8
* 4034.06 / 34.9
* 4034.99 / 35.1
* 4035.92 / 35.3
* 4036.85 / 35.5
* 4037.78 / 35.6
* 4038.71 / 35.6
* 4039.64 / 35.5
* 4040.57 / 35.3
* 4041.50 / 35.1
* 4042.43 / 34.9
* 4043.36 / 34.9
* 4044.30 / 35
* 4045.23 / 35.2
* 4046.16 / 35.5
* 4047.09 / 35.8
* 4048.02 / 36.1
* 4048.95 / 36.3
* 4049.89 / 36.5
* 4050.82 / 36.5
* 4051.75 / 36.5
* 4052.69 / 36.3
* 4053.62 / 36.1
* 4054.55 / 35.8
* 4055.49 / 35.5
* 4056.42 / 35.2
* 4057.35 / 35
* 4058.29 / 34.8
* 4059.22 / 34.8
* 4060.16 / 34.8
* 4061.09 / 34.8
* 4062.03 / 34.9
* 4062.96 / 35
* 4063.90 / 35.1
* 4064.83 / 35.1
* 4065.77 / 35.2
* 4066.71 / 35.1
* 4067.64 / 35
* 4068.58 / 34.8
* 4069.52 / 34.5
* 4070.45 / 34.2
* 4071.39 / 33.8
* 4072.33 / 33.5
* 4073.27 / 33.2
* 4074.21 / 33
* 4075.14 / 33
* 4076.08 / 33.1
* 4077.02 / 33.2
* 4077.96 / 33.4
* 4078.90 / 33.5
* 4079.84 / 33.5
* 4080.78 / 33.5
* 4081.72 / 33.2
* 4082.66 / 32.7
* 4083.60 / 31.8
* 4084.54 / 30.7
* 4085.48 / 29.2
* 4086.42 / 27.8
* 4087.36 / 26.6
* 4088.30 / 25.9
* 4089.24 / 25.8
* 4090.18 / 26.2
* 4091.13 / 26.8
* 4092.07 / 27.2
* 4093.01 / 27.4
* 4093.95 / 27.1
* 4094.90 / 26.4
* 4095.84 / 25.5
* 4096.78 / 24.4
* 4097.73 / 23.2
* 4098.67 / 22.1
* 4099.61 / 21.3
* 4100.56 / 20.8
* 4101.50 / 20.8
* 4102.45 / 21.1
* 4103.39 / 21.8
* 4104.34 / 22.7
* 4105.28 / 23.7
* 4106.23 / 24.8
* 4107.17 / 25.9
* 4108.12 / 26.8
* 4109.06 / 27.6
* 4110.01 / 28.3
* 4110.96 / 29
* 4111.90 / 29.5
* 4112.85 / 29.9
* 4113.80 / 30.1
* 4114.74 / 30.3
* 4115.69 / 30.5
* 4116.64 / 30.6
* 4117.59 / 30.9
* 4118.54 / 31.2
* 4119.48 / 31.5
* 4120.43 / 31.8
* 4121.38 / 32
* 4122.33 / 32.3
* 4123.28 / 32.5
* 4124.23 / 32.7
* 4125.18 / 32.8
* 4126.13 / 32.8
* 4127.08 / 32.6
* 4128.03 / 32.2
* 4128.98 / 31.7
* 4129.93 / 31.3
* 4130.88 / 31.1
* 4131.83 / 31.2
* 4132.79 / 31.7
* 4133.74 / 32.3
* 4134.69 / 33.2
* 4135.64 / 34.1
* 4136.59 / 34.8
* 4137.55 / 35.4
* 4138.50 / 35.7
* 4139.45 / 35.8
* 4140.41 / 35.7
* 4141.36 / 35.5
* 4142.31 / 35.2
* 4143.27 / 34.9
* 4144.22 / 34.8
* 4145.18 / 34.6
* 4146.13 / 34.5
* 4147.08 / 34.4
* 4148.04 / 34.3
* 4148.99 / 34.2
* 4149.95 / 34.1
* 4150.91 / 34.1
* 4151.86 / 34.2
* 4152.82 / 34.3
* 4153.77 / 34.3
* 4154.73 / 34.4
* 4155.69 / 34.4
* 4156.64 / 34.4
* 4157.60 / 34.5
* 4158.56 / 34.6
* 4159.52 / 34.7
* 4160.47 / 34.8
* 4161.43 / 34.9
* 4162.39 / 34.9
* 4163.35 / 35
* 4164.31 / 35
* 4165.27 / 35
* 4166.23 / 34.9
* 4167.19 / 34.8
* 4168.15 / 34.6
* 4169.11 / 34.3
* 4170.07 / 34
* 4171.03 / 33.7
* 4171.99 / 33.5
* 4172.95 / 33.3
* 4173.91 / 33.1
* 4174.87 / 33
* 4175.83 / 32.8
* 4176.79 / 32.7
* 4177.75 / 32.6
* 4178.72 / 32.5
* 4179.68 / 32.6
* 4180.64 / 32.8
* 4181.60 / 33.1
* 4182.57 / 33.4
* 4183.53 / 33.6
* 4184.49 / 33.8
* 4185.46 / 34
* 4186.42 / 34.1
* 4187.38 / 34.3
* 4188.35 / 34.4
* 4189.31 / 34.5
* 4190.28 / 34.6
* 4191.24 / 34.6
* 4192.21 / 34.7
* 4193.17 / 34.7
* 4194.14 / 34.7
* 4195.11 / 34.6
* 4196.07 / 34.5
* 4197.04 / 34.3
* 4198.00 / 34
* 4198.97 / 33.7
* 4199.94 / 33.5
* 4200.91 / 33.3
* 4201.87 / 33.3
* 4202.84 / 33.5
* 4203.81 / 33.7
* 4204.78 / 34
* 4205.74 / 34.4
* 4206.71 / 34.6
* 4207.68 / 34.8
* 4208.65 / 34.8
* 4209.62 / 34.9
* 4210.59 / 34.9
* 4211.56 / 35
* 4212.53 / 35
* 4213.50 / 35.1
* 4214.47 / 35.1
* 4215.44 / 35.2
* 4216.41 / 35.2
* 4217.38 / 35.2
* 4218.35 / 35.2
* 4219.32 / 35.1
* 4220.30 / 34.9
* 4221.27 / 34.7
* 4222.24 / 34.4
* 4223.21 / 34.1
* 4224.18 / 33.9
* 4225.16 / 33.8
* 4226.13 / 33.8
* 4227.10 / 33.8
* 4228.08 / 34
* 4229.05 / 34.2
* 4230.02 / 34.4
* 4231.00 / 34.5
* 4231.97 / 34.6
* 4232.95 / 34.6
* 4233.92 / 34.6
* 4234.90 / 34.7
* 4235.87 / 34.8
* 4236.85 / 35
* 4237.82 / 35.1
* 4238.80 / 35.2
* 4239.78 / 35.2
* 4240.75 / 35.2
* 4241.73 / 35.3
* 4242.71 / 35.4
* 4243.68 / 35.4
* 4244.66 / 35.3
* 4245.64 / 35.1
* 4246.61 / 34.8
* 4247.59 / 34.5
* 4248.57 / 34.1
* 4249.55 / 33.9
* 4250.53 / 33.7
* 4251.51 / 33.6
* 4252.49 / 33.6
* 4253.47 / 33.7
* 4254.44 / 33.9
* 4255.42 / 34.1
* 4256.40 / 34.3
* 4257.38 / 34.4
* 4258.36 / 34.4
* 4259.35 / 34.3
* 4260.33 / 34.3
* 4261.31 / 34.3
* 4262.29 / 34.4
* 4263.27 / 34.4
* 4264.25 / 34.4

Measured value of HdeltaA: 8.4 AA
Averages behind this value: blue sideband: 34.9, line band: 27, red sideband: 34.1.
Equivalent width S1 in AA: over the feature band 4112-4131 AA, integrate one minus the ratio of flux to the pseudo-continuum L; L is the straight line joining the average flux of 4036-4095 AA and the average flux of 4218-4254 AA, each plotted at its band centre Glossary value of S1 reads 1.26 AA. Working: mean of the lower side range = 33.4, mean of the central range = 31.5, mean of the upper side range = 34.5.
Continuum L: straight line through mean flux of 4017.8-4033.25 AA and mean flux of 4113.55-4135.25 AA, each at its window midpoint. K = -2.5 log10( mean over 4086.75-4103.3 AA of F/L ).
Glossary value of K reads 0.31 mag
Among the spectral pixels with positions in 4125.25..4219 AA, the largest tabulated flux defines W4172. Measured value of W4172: 35.8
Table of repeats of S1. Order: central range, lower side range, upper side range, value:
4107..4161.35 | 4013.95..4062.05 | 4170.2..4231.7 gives 2.88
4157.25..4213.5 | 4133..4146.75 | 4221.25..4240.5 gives 0.79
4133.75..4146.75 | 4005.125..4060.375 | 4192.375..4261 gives -0.03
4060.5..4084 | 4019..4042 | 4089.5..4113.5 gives -3.65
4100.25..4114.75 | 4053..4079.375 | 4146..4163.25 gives 3.68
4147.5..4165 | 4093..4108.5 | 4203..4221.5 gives -3.15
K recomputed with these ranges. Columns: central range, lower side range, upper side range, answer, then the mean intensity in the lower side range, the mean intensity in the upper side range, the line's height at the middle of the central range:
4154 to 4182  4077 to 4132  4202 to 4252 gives -0.07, 28.7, 34.6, 31.7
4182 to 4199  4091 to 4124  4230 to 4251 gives -0.08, 27.1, 34.8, 31.9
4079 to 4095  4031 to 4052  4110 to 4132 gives 0.14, 35.5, 31.3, 33.1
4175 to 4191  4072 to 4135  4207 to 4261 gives -0.03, 29.2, 34.6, 32.5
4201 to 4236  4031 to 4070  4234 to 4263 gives 0.00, 35.3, 34.5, 34.7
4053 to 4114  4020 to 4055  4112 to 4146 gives 0.14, 35.5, 32.7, 34.1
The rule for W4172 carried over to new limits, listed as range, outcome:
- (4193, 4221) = 35.2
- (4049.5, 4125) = 36.5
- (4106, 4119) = 31.2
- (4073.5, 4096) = 33.5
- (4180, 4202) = 34.7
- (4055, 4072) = 35.5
